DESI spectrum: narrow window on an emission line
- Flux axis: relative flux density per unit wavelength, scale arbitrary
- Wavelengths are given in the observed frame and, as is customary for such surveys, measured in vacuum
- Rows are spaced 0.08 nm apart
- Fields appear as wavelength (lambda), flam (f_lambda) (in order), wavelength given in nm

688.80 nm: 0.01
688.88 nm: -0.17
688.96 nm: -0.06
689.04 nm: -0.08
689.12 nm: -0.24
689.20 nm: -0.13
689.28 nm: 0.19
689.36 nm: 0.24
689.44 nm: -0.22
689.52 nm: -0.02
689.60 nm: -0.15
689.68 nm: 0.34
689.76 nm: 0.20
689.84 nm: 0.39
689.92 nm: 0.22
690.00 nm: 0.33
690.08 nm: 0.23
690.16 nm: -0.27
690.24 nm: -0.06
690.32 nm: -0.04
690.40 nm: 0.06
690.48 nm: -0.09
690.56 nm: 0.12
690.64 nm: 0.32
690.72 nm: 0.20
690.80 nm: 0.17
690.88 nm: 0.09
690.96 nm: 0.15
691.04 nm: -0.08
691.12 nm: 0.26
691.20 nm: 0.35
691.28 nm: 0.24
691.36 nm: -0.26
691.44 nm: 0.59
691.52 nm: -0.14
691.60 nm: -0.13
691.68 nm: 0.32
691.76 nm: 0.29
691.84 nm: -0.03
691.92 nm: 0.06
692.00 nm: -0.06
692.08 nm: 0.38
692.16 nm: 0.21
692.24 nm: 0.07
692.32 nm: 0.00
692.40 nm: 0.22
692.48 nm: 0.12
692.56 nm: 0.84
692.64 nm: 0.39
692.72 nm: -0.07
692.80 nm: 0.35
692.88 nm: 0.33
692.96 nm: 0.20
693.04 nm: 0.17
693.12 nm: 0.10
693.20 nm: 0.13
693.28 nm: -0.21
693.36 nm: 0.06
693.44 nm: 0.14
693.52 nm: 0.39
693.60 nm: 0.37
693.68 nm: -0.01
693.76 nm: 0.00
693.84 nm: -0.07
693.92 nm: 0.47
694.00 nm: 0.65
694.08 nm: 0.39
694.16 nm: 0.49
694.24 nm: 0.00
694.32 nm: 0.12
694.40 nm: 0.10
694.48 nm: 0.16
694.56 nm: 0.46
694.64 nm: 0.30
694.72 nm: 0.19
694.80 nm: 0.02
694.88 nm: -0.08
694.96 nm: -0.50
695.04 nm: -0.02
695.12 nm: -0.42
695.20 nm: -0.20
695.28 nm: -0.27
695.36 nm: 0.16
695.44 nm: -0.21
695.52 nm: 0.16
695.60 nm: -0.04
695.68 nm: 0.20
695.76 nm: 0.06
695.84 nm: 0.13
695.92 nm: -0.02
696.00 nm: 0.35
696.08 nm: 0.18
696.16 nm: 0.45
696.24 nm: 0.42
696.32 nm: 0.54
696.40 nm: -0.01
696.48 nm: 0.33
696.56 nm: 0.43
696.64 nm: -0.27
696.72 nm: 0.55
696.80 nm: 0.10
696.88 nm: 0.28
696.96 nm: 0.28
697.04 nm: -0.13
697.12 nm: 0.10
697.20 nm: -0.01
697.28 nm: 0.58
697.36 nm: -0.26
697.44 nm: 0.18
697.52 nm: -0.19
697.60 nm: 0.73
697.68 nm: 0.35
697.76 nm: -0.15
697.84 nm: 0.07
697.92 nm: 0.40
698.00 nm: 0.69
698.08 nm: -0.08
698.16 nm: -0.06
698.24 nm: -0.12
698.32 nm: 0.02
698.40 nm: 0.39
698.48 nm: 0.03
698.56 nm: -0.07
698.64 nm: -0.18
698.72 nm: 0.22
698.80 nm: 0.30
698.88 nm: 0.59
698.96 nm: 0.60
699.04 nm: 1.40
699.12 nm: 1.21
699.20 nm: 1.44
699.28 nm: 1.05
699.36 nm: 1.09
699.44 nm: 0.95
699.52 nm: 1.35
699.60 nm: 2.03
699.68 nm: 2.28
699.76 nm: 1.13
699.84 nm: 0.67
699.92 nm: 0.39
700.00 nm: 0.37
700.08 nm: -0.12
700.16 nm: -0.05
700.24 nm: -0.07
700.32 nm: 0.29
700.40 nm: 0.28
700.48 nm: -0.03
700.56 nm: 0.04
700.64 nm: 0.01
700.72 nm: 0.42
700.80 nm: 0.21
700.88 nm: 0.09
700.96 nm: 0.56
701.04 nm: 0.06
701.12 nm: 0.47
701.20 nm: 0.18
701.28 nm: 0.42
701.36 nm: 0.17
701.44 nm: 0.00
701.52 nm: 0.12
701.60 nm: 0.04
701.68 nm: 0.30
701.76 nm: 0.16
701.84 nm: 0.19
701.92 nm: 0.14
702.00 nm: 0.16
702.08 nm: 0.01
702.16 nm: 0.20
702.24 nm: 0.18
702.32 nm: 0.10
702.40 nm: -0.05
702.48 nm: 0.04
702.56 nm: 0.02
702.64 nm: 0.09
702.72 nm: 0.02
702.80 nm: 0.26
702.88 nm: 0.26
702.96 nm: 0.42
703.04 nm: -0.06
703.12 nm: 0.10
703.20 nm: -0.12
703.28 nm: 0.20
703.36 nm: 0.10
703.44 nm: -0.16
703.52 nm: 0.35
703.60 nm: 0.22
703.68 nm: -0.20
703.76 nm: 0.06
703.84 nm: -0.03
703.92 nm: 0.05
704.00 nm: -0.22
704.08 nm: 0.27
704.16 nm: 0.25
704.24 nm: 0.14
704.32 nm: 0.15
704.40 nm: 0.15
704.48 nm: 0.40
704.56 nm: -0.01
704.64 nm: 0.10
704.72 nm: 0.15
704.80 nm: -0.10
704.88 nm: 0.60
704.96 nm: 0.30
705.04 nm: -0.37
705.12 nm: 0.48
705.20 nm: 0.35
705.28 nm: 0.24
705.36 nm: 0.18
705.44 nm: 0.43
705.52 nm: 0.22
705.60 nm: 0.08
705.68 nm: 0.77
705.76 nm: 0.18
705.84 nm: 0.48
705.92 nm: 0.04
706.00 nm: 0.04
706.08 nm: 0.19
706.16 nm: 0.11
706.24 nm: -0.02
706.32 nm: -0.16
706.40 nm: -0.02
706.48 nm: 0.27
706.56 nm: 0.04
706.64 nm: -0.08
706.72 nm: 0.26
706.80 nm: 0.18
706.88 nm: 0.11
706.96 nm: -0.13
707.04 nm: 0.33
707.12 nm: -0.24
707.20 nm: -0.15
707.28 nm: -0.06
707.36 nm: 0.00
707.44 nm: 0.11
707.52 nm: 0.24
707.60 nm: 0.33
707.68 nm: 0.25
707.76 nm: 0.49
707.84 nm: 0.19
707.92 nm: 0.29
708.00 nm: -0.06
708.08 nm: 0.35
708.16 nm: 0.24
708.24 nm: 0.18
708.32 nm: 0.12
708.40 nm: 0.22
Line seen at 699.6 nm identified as [O II] 3727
